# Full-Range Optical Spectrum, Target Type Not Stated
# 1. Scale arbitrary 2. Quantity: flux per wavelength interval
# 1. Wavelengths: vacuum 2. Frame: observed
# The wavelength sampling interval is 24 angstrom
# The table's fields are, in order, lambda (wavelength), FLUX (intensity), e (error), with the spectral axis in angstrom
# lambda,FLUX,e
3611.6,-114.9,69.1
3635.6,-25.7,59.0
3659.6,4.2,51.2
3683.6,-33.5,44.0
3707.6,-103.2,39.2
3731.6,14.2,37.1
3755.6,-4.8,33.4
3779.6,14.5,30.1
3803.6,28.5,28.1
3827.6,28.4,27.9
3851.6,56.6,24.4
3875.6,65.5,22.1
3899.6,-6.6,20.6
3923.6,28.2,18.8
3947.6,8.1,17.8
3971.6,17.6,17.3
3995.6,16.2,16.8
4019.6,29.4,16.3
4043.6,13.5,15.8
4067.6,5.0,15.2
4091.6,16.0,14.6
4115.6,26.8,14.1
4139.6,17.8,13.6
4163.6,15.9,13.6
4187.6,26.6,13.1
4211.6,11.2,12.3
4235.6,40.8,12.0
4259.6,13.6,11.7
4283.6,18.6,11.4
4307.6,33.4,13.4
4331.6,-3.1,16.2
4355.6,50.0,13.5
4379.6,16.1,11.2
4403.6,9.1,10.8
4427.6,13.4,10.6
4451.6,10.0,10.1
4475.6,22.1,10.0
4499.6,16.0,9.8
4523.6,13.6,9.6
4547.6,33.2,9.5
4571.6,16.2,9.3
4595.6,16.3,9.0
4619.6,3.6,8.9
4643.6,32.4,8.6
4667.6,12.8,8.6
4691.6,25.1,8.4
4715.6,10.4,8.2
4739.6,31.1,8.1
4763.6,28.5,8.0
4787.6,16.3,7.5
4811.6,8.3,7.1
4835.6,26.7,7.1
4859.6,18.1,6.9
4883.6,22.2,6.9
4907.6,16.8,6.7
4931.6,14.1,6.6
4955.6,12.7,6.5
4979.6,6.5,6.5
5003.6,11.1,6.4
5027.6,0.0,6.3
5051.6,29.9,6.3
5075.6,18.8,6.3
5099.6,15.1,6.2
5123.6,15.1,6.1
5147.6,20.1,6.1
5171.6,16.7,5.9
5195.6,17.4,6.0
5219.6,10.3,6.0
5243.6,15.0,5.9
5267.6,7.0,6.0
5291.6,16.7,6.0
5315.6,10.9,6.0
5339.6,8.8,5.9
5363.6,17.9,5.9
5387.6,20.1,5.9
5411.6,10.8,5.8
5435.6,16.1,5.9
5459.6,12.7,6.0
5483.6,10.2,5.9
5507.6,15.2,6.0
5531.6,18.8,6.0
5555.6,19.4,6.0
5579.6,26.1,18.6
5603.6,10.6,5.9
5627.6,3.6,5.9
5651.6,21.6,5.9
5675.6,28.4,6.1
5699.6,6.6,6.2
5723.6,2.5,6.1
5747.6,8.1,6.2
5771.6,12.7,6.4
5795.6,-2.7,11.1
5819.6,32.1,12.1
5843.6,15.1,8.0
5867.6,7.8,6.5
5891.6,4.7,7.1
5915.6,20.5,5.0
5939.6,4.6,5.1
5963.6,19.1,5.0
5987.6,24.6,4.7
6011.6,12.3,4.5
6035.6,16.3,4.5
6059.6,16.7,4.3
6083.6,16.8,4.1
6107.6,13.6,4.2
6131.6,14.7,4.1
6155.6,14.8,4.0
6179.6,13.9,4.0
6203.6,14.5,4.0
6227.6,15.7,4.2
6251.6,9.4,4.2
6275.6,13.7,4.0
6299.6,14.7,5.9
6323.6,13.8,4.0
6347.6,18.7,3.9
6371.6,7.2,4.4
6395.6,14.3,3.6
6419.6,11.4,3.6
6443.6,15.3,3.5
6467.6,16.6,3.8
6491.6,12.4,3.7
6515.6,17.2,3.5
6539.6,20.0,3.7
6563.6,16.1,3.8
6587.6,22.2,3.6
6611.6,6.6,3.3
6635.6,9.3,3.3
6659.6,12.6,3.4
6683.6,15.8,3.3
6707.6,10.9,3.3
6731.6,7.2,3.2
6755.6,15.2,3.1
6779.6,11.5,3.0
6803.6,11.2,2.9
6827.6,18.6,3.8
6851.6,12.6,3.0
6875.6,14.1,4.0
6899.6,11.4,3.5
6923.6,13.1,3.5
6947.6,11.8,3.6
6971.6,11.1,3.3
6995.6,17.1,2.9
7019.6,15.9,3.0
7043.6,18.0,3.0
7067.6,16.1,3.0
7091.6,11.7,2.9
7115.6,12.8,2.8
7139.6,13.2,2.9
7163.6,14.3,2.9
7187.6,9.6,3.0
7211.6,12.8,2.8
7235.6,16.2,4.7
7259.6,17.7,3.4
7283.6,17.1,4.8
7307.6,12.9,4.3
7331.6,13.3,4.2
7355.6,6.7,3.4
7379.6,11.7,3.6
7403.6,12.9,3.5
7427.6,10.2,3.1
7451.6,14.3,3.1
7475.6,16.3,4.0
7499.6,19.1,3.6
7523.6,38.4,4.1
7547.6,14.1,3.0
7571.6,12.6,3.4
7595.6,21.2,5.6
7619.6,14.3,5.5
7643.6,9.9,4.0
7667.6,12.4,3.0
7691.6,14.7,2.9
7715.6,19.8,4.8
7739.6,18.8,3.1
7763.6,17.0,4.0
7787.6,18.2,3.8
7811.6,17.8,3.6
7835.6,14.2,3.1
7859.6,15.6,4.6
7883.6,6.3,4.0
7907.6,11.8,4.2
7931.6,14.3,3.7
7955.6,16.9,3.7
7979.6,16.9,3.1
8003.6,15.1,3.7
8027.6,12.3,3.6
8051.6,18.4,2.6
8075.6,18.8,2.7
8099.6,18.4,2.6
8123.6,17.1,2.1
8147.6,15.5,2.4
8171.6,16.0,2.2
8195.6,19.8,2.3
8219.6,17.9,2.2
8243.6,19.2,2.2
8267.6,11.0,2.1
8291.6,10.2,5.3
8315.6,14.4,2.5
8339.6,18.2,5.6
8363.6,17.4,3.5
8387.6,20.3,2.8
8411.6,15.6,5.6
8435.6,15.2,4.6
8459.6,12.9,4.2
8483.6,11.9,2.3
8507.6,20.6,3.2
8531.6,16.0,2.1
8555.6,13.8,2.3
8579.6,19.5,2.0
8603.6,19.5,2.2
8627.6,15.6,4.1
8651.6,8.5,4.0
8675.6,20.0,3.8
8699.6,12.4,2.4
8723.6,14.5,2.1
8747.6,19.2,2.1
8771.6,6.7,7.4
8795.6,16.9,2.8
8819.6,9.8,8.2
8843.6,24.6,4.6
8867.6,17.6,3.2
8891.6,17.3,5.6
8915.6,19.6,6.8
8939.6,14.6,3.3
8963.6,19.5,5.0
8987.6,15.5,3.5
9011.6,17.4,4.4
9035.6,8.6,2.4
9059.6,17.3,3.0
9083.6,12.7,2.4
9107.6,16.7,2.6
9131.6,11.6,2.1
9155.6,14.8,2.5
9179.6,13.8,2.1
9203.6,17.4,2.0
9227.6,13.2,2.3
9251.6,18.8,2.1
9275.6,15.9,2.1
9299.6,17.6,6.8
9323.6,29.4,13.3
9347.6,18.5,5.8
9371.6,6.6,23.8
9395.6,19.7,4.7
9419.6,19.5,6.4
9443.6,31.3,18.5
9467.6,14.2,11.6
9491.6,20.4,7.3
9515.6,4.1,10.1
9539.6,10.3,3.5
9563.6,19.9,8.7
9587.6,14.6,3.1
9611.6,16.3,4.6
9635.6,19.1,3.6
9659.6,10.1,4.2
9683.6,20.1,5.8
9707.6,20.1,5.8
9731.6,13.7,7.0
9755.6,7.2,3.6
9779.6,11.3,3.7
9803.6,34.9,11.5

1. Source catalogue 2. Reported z 1.015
